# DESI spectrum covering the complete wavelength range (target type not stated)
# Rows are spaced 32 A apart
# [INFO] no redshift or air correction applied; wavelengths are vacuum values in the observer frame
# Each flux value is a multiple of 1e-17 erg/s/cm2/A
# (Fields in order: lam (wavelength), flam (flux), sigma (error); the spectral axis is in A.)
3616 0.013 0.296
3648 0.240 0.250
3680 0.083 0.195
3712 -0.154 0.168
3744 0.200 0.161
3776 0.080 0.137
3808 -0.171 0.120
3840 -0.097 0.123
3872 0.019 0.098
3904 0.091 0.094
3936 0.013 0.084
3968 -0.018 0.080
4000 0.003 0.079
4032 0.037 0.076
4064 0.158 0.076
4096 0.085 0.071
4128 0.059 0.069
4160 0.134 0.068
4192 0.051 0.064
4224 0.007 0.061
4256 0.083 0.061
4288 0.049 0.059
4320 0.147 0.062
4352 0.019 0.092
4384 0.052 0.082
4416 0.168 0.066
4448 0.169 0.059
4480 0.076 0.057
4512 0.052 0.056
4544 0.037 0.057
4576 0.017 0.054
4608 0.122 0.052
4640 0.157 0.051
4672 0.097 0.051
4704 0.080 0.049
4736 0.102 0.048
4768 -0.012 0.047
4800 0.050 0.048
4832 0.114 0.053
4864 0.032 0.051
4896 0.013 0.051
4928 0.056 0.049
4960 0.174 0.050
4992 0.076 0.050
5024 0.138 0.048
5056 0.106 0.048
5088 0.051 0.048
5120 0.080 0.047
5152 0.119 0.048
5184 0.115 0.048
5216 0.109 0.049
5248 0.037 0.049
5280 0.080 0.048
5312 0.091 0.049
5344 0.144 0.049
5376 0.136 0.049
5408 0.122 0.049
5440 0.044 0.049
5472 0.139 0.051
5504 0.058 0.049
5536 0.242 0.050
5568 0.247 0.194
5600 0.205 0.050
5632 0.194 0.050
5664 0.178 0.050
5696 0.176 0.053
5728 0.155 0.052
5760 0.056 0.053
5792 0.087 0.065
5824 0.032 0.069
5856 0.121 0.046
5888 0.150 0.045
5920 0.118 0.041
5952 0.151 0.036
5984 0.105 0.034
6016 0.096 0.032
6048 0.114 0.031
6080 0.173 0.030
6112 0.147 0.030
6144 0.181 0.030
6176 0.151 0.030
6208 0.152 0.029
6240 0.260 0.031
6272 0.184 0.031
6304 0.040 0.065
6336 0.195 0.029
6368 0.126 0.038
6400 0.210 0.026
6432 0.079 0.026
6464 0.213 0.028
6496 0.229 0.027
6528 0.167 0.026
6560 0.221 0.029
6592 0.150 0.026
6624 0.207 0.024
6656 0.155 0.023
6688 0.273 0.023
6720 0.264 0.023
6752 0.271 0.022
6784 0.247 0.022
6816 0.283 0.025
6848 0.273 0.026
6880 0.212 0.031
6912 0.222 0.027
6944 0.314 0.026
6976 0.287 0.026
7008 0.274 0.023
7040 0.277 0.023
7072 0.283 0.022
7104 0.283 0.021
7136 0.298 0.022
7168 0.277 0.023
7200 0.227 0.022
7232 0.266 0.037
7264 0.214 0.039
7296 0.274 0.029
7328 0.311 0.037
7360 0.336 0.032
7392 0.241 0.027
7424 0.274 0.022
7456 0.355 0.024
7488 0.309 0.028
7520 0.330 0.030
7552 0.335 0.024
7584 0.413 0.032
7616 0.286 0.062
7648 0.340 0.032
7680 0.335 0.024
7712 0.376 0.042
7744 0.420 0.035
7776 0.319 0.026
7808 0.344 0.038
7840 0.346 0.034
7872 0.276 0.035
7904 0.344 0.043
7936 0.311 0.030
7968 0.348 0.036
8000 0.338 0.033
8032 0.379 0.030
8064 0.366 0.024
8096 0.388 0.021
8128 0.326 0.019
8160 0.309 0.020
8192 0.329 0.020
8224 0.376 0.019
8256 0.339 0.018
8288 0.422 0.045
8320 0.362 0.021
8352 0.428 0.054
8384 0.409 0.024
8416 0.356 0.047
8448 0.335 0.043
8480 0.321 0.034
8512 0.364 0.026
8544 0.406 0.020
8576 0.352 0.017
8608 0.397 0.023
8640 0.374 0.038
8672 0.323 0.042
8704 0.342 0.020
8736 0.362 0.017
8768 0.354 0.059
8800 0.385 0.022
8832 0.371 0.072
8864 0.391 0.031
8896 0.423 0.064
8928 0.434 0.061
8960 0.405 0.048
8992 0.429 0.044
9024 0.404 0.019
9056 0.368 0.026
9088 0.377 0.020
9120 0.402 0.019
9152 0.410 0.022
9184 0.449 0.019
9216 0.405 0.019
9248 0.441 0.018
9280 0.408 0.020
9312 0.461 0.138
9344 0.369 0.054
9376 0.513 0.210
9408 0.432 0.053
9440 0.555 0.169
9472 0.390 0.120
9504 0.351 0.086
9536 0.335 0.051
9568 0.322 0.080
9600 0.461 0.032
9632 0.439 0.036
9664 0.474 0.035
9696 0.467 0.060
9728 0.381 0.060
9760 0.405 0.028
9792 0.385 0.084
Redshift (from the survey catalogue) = 0.68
